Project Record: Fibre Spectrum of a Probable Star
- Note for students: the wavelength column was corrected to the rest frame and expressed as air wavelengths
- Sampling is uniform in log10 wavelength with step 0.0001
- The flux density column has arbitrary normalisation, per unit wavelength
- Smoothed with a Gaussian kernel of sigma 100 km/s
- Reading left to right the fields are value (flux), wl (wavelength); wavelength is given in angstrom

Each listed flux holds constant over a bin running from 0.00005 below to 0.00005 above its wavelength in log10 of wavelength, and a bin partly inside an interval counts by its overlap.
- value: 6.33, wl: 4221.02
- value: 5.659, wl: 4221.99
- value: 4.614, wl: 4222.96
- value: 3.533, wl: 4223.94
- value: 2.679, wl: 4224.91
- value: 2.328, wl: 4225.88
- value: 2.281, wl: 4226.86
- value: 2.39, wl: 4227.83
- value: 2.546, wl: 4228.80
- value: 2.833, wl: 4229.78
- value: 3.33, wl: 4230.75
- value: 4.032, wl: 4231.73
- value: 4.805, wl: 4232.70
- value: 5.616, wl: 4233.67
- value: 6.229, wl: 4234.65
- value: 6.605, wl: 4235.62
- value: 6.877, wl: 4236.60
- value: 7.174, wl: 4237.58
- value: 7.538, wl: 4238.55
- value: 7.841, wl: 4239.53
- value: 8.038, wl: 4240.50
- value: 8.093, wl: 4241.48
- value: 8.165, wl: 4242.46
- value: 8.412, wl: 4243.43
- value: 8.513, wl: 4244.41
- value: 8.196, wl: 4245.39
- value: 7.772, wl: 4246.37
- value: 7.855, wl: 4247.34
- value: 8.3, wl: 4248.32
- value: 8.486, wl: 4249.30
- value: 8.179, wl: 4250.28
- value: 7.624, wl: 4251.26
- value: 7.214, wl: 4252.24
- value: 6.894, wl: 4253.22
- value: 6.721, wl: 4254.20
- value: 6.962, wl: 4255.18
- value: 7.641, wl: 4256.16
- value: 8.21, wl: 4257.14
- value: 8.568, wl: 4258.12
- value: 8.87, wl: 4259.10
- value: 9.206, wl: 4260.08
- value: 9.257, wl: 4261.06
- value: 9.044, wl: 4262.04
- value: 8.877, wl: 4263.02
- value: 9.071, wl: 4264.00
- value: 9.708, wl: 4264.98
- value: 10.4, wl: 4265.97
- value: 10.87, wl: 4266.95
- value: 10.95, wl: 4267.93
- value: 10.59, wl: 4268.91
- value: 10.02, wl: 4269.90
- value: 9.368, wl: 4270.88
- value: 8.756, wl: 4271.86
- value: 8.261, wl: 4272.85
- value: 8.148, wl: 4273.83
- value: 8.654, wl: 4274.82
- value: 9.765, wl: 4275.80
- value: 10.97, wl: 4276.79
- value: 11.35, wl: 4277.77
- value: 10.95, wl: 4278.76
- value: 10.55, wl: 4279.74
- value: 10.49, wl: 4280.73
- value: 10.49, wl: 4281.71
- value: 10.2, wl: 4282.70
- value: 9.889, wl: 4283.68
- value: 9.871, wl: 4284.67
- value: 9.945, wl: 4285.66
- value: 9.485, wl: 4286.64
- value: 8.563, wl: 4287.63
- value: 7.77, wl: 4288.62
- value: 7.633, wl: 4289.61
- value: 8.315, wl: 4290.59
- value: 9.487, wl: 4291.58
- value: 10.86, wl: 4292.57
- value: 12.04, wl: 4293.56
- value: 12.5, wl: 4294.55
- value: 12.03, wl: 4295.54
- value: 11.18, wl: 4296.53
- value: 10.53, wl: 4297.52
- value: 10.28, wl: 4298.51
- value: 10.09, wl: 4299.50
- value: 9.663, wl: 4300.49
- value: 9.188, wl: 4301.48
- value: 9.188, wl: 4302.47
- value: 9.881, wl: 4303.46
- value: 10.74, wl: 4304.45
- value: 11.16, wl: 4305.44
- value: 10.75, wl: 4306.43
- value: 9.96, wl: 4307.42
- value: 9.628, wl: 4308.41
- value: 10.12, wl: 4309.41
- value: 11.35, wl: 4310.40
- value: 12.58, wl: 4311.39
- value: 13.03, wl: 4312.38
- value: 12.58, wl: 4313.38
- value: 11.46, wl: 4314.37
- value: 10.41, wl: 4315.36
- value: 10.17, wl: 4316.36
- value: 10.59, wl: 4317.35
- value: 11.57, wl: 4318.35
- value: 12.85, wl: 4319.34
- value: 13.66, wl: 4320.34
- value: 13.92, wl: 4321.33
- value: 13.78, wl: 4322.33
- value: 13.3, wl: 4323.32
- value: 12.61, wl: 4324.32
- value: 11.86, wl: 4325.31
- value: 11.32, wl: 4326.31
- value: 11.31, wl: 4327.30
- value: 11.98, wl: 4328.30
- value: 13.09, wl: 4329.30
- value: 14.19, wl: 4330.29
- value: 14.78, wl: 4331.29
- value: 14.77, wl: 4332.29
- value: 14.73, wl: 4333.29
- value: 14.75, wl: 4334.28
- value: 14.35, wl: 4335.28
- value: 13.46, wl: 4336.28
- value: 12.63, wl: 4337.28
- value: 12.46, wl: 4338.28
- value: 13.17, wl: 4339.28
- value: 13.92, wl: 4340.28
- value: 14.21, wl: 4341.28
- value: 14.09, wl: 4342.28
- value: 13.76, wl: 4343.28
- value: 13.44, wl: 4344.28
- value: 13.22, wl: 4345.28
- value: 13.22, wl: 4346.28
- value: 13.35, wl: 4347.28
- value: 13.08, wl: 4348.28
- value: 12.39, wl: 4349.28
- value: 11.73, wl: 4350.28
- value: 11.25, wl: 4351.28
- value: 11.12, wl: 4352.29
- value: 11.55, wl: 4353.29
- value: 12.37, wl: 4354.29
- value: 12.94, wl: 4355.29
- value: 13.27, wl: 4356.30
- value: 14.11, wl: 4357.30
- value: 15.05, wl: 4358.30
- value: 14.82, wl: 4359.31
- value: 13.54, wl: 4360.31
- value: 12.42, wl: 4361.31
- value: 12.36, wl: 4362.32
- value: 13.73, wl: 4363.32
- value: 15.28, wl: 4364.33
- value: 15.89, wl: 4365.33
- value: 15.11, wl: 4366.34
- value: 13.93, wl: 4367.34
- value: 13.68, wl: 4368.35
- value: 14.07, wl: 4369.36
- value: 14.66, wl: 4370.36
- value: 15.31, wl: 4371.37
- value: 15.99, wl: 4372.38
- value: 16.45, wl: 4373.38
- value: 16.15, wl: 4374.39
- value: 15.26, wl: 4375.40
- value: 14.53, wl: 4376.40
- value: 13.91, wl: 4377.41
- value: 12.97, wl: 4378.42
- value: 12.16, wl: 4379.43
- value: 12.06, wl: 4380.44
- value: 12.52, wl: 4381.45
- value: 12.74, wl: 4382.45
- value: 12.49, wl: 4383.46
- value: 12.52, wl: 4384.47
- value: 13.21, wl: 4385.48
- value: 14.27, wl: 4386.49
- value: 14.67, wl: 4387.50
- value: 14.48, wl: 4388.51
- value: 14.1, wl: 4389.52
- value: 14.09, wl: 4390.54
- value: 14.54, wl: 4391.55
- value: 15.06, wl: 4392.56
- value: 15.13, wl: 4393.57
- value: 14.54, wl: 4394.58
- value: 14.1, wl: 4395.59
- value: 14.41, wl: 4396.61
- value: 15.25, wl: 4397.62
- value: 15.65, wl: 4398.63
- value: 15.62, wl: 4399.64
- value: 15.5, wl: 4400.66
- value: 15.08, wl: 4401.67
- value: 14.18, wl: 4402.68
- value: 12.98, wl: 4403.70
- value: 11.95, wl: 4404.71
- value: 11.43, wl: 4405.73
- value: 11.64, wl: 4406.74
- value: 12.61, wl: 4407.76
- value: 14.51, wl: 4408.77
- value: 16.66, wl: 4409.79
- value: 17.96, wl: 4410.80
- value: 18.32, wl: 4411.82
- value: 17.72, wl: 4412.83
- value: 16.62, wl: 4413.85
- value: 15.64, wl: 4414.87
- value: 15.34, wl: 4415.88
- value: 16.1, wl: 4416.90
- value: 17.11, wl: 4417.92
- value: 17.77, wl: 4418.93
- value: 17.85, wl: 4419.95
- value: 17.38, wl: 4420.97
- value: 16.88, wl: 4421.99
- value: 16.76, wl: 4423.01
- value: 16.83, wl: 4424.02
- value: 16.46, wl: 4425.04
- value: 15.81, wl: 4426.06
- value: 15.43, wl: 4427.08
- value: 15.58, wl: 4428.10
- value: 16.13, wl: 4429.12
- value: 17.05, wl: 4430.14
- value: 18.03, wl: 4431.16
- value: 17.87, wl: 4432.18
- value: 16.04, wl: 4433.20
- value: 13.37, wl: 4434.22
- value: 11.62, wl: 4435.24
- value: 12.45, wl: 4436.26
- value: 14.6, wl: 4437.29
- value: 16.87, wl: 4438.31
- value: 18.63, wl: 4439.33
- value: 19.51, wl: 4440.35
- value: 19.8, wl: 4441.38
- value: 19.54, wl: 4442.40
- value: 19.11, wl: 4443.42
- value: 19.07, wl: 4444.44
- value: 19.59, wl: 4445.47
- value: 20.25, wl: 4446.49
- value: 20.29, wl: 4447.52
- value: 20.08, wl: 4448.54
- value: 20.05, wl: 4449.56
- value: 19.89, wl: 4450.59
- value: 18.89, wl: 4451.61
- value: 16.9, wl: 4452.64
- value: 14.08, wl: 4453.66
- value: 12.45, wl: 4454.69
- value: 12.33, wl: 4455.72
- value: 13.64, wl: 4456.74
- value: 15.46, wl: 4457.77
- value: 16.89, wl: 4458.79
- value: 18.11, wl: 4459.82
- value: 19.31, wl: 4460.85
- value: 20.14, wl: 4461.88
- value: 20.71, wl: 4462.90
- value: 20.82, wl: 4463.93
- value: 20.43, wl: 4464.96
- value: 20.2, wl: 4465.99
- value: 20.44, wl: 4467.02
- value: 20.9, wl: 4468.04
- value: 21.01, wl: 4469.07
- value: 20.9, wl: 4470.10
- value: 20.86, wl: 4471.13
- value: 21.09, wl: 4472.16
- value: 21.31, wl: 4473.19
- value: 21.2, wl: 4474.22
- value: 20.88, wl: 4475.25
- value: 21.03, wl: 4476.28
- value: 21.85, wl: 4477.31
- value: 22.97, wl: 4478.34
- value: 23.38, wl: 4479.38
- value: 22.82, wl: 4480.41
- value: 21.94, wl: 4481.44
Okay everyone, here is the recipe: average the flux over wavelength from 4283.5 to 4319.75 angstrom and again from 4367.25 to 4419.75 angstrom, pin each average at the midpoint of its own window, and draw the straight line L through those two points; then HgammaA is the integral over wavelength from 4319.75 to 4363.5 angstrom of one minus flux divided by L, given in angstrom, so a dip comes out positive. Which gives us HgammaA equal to -3.4 angstrom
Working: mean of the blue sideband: 10.5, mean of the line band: 13.2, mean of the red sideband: 14.6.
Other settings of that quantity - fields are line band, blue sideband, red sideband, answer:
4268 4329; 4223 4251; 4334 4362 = -4.37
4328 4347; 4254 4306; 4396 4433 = -2.19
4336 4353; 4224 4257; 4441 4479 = -0.71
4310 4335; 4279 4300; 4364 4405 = -2.38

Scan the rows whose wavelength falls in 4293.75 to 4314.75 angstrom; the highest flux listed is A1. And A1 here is 13.03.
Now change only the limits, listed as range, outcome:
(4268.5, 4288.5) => 11.35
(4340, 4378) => 16.45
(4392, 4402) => 15.65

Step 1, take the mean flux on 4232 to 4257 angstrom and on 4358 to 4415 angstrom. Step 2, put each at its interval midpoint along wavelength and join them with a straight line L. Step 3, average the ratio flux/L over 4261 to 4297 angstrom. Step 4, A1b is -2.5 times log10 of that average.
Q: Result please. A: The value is -0.09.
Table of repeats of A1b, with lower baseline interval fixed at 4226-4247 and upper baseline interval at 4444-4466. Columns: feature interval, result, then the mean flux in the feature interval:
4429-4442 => 0.05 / 16.3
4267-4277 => -0.20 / 9.56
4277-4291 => -0.13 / 9.72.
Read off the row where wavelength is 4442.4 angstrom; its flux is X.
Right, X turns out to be 19.54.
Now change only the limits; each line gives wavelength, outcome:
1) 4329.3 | 13.09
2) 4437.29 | 14.6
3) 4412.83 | 17.72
